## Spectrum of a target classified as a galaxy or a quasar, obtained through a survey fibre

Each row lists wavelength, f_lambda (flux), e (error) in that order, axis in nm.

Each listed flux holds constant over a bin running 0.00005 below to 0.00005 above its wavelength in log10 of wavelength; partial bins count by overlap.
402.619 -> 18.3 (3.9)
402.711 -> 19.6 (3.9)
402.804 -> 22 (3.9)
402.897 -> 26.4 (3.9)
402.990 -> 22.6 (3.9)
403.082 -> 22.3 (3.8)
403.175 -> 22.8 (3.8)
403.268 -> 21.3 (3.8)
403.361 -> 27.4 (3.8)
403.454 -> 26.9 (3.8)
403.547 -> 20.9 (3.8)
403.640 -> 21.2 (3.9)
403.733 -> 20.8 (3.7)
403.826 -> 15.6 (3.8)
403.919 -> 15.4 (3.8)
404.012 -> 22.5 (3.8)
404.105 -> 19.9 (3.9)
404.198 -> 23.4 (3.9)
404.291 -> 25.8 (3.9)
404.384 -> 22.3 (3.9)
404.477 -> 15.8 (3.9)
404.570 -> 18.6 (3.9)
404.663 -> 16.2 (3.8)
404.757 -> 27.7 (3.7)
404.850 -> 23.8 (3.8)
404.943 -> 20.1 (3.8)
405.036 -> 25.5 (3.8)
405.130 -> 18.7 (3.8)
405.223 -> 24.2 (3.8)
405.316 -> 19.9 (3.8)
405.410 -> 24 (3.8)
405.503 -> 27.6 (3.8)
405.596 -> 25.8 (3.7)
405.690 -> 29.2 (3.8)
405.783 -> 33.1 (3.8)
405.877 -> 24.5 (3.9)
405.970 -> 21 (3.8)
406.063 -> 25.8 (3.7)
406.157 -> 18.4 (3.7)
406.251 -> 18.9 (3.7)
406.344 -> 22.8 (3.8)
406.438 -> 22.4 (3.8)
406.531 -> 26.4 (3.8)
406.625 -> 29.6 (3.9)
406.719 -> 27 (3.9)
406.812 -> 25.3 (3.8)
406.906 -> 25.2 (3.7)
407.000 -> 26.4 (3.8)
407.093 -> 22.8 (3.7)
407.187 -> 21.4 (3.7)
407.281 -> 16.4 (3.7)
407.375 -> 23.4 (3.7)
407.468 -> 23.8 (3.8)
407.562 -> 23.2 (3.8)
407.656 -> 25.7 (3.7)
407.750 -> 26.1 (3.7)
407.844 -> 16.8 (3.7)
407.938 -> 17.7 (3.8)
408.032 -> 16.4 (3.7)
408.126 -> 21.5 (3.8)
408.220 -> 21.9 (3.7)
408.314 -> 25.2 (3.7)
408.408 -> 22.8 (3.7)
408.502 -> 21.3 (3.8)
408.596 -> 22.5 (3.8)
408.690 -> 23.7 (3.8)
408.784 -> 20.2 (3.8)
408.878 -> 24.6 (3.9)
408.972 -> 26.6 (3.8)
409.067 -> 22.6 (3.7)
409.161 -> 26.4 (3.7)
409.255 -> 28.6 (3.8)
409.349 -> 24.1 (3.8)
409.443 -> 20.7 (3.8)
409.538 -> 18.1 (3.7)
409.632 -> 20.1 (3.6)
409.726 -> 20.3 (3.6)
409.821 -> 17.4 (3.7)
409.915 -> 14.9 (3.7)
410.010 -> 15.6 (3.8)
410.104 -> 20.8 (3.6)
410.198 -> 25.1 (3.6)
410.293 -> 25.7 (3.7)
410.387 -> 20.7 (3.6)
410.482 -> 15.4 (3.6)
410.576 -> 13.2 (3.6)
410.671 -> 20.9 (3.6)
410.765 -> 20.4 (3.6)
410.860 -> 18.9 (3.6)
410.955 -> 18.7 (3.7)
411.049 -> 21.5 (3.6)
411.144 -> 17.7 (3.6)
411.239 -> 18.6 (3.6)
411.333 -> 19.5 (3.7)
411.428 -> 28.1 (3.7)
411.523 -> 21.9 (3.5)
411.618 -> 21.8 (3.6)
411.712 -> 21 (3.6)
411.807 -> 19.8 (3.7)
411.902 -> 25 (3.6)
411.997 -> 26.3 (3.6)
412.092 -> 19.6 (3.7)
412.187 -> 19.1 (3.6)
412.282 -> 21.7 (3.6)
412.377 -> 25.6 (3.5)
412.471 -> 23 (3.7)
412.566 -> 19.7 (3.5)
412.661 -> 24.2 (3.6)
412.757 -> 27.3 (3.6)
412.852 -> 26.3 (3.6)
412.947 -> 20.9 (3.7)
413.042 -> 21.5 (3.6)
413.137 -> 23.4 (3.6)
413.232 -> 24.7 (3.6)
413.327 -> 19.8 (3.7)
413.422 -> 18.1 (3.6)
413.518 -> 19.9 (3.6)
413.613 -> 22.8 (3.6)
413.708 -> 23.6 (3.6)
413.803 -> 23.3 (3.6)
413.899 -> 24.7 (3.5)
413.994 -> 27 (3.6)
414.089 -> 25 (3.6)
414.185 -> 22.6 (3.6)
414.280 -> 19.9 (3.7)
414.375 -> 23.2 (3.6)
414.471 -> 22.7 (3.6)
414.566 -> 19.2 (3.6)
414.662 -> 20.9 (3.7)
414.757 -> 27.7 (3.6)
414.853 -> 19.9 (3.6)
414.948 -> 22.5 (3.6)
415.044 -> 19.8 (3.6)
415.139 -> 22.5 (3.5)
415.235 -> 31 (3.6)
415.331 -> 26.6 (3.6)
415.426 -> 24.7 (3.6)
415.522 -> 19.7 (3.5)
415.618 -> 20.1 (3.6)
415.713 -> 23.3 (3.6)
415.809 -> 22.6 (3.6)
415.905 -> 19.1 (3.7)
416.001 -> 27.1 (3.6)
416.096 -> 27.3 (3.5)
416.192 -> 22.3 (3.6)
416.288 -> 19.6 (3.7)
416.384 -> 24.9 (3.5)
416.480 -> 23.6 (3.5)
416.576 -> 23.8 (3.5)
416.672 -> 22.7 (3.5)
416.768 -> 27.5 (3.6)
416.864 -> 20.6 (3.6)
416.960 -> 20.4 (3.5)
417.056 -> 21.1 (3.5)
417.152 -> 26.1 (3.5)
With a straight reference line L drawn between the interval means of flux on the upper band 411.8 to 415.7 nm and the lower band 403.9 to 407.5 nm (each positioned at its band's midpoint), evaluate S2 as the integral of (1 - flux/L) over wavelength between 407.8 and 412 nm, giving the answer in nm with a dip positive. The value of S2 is 0.350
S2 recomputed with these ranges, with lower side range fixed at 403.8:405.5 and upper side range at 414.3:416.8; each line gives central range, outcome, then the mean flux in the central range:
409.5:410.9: 0.19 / 19.2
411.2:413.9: 0.03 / 22.4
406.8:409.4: -0.12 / 22.9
